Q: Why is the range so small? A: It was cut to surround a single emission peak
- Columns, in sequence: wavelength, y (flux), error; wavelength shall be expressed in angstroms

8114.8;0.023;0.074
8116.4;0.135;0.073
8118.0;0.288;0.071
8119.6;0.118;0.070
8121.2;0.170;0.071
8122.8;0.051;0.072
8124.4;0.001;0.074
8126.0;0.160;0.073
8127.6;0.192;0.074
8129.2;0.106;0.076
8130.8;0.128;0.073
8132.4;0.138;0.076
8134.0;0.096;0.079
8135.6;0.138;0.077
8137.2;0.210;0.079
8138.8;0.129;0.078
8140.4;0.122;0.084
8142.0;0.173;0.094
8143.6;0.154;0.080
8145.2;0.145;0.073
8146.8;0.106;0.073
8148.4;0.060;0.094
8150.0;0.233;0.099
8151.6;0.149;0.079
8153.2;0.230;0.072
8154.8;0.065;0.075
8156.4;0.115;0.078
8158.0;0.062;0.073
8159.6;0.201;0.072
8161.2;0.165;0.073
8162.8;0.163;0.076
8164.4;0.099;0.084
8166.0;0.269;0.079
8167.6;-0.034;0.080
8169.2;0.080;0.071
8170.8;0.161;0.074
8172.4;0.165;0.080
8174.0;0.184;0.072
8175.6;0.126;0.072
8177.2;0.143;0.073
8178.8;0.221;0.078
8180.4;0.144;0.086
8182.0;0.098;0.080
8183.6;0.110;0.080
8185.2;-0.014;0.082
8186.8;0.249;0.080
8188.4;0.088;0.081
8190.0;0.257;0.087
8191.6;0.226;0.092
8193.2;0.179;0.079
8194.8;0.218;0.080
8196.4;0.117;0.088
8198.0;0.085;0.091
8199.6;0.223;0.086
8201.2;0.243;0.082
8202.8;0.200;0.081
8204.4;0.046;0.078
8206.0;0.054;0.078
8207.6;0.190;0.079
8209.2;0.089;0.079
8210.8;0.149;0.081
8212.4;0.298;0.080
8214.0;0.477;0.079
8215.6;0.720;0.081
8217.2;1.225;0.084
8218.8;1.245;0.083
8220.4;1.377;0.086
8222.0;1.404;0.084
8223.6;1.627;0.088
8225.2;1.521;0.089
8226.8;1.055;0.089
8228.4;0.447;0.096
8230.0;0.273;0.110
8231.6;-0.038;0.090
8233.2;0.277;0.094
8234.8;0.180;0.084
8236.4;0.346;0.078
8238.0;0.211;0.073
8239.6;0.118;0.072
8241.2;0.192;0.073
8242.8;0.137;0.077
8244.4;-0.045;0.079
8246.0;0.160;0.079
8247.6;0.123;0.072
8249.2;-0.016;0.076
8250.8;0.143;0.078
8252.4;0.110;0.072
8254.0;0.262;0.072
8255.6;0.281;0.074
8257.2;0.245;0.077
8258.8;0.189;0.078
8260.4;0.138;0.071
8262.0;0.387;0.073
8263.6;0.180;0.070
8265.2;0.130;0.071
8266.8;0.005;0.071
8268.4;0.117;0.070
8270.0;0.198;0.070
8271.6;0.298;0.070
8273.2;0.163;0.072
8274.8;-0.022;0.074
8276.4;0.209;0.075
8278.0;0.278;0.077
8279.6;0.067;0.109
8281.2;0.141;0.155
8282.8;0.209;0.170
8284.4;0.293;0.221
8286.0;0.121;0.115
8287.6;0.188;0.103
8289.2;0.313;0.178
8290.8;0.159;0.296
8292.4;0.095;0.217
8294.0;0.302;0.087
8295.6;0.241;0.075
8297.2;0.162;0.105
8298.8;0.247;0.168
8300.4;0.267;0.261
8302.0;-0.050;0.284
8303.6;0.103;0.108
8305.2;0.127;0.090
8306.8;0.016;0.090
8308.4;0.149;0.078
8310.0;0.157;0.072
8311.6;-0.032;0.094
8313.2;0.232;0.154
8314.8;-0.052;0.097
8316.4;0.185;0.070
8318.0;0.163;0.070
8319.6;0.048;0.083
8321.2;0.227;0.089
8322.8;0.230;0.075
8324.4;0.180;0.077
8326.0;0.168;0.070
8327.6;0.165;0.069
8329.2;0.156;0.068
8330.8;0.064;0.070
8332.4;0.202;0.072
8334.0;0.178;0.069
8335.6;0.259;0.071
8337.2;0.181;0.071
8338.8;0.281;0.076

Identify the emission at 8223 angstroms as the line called [O II] 3727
